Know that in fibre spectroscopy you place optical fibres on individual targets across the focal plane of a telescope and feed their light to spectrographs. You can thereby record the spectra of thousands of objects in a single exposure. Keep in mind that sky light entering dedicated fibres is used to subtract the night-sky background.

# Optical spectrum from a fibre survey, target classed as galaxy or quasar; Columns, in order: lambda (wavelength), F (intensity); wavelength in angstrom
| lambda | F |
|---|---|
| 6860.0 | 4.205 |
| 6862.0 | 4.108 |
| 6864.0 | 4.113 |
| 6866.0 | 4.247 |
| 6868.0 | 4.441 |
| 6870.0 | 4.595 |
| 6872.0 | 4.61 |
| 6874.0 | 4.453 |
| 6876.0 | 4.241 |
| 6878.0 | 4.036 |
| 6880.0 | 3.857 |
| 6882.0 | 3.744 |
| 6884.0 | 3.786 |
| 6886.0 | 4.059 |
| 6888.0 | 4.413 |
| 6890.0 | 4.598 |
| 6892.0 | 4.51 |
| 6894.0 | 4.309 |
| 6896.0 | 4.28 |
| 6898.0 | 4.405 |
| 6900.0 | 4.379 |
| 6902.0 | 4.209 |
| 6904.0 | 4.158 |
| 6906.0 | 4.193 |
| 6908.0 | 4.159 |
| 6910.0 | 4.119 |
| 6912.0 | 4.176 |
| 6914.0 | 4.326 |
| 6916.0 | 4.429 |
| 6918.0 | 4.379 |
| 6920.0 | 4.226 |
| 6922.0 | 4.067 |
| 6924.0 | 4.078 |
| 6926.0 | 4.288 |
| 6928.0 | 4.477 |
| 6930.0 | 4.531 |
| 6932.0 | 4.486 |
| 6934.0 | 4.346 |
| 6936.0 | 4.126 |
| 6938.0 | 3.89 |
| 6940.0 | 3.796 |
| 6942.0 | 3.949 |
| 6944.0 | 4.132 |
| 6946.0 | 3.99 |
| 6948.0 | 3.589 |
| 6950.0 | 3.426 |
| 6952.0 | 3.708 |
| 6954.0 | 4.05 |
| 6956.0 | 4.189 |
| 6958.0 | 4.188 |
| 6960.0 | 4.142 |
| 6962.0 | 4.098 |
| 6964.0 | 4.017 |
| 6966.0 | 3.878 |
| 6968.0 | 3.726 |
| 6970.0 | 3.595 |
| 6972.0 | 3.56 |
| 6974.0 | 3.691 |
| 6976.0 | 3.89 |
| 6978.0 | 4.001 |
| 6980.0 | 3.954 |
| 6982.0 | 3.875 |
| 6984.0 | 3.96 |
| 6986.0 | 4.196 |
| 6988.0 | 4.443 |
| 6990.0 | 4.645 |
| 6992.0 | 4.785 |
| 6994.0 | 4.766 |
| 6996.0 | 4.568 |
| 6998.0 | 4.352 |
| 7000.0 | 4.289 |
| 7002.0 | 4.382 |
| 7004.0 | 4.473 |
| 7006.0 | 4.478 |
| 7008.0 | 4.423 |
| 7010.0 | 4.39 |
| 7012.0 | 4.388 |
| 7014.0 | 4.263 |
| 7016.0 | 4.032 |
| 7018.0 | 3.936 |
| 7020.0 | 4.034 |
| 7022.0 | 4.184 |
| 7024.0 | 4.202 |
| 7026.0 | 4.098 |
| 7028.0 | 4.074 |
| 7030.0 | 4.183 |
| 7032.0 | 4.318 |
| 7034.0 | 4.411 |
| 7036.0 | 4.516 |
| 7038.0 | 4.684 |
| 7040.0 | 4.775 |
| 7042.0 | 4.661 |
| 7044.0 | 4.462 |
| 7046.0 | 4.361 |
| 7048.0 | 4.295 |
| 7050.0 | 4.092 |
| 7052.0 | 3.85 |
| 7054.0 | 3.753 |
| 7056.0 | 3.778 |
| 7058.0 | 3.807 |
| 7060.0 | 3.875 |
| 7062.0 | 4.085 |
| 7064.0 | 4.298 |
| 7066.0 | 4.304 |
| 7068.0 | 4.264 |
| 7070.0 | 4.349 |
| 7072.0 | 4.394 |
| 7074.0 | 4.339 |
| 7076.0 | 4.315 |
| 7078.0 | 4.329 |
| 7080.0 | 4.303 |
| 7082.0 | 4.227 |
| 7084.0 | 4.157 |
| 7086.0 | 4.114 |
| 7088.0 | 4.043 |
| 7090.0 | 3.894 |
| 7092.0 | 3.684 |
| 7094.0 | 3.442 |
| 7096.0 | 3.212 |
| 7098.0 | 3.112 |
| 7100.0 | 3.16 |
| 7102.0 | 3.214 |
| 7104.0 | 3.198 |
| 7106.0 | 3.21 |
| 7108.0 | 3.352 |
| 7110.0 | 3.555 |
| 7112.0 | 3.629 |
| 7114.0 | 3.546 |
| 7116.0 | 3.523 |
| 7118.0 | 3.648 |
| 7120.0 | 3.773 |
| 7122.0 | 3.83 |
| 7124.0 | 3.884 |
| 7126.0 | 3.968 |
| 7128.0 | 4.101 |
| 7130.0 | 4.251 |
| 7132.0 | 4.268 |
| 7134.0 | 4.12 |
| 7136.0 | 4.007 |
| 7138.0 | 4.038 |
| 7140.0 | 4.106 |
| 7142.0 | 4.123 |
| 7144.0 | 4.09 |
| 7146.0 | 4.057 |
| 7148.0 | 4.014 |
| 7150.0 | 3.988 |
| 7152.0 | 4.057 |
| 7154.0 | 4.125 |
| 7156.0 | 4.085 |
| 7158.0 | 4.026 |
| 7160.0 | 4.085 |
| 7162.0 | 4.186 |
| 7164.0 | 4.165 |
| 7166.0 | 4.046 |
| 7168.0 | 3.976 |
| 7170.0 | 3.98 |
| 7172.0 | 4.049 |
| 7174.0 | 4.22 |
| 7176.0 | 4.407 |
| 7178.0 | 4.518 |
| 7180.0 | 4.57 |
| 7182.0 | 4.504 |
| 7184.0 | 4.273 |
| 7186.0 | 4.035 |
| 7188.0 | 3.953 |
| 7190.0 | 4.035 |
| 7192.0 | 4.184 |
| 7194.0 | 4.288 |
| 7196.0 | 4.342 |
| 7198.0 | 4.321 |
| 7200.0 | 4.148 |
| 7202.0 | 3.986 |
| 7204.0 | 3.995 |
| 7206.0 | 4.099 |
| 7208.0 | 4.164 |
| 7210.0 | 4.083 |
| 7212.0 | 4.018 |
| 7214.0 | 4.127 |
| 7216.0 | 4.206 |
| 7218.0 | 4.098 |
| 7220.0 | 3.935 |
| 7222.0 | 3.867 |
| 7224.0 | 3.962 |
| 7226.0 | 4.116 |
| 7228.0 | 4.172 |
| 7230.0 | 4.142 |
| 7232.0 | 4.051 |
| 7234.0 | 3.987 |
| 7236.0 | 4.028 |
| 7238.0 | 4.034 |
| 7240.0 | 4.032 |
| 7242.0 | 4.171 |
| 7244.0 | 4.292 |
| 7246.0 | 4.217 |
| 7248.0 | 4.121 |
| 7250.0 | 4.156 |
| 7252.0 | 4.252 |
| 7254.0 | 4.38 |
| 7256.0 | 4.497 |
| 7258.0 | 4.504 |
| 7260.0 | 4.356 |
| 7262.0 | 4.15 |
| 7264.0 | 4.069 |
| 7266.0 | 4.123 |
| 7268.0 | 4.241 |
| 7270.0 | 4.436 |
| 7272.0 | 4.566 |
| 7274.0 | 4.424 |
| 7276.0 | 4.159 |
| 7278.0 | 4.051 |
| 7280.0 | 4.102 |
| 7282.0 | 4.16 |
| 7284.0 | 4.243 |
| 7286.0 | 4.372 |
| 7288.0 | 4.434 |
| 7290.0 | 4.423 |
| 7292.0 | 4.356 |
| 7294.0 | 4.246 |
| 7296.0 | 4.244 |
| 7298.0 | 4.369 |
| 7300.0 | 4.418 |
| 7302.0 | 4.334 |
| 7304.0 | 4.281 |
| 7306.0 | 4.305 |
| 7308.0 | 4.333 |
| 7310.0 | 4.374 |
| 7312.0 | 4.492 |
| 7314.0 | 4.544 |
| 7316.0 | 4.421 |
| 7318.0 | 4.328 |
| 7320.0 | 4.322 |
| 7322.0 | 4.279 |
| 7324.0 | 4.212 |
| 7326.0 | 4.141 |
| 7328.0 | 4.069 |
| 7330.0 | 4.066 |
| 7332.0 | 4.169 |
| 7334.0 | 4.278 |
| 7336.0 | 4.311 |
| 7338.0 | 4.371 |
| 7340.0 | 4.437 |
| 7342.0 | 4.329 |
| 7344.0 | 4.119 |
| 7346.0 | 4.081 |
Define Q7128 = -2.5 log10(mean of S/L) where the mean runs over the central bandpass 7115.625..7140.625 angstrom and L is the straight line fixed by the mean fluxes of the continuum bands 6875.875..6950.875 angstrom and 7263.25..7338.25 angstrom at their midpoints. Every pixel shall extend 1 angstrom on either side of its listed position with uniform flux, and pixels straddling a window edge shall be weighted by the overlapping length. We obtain 0.07 mag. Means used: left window 4.16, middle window 3.97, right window 4.29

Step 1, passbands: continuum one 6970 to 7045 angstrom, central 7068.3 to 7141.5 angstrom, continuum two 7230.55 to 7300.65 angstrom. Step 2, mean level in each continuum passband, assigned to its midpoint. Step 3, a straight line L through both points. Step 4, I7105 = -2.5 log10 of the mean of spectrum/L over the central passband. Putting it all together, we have 0.11 mag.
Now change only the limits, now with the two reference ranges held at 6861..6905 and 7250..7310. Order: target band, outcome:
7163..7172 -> 0.064 mag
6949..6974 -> 0.104 mag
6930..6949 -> 0.052 mag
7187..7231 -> 0.050 mag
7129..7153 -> 0.050 mag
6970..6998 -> 0.026 mag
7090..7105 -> 0.273 mag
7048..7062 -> 0.098 mag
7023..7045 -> -0.032 mag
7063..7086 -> -0.003 mag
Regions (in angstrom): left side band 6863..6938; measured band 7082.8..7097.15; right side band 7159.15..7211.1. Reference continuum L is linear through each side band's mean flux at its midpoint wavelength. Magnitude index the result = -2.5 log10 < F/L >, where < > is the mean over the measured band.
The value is 0.11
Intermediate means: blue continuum 4.26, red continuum 4.18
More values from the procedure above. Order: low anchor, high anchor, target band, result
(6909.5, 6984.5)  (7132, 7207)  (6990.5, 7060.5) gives -0.06 mag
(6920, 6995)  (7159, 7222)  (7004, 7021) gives -0.04 mag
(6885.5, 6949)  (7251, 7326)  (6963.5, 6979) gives 0.12 mag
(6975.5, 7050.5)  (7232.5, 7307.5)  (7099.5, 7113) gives 0.27 mag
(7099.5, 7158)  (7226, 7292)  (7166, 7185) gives -0.08 mag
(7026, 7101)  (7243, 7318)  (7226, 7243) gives 0.05 mag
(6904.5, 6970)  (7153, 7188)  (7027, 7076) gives -0.03 mag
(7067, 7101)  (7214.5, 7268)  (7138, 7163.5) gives -0.01 mag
